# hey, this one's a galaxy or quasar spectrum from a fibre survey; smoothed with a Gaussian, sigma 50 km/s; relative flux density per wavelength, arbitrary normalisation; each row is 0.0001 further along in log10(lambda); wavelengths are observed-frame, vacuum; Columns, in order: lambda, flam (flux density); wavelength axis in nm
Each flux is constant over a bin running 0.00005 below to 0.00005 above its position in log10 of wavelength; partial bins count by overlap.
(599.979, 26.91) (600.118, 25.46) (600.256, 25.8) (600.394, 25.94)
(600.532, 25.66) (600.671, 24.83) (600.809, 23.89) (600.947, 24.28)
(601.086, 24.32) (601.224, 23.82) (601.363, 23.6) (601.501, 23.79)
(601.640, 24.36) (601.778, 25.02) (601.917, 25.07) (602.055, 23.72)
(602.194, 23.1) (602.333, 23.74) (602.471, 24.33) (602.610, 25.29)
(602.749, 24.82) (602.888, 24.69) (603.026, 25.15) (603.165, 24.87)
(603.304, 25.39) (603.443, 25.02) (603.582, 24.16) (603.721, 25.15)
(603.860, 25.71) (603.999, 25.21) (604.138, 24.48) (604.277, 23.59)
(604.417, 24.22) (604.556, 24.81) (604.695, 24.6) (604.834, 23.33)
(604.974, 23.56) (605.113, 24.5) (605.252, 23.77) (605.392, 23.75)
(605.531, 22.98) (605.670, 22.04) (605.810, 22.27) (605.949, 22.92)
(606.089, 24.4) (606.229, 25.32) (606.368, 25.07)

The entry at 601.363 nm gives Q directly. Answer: 23.6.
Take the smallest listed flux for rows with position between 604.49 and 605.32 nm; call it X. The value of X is 23.33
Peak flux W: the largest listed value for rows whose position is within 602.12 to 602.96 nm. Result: 25.29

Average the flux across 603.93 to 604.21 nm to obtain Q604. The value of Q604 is 24.9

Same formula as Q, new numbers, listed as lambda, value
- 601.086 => 24.32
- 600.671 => 24.83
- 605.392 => 23.75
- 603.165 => 24.87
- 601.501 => 23.79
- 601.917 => 25.07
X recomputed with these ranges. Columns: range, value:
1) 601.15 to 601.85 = 23.6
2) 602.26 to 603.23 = 23.74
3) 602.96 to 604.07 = 24.16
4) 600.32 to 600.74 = 24.83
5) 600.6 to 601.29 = 23.82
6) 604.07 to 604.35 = 23.59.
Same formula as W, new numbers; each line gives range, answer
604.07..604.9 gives 24.81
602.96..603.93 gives 25.71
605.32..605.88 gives 23.75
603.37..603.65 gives 25.02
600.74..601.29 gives 24.32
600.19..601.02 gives 25.94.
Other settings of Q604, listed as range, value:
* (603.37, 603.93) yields 25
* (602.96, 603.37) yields 25.1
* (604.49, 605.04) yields 24.1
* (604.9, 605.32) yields 23.9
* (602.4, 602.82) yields 24.8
